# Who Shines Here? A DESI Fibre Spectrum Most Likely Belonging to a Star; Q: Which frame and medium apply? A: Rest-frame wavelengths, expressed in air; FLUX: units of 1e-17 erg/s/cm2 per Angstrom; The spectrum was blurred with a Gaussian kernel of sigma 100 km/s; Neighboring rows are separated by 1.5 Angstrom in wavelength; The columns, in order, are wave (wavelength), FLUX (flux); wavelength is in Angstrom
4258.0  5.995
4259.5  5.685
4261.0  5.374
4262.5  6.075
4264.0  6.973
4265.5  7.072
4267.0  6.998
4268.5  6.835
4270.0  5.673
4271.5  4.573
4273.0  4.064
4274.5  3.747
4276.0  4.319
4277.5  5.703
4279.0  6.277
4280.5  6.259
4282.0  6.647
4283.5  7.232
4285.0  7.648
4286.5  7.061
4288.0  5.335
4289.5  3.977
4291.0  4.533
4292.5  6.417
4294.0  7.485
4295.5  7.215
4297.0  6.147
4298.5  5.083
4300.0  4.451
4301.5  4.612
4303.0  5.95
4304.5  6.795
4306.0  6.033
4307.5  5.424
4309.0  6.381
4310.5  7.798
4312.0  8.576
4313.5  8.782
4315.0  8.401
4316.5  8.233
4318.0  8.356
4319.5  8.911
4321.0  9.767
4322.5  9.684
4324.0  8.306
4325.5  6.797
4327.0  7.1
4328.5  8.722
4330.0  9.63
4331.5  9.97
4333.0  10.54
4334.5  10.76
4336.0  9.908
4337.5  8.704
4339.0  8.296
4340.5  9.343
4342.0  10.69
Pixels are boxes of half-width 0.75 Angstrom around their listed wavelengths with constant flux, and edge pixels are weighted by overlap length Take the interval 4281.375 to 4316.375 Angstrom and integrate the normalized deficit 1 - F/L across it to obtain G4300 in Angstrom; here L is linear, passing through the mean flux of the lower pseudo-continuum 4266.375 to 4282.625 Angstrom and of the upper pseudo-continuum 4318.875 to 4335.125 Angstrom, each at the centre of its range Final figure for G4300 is 3.4 Angstrom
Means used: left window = 5.53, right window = 9.1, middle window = 6.47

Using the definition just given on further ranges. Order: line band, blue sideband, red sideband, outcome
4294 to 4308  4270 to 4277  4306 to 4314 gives 1.4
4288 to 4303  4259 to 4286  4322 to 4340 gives 3.4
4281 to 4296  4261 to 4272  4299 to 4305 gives -1.6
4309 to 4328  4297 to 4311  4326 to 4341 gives -2.2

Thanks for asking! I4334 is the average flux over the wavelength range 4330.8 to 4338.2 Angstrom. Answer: 9.99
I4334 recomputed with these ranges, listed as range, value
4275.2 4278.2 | 4.98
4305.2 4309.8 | 5.98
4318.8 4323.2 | 9.46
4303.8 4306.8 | 6.39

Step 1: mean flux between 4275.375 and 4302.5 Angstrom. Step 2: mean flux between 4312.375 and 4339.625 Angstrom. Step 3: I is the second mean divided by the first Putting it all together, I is 1.51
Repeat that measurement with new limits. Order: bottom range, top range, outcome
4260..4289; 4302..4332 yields 1.33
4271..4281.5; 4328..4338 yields 1.94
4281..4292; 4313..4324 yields 1.46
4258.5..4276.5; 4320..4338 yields 1.62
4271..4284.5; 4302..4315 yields 1.28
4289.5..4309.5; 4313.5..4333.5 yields 1.51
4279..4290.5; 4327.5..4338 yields 1.55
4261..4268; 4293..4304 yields 0.89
